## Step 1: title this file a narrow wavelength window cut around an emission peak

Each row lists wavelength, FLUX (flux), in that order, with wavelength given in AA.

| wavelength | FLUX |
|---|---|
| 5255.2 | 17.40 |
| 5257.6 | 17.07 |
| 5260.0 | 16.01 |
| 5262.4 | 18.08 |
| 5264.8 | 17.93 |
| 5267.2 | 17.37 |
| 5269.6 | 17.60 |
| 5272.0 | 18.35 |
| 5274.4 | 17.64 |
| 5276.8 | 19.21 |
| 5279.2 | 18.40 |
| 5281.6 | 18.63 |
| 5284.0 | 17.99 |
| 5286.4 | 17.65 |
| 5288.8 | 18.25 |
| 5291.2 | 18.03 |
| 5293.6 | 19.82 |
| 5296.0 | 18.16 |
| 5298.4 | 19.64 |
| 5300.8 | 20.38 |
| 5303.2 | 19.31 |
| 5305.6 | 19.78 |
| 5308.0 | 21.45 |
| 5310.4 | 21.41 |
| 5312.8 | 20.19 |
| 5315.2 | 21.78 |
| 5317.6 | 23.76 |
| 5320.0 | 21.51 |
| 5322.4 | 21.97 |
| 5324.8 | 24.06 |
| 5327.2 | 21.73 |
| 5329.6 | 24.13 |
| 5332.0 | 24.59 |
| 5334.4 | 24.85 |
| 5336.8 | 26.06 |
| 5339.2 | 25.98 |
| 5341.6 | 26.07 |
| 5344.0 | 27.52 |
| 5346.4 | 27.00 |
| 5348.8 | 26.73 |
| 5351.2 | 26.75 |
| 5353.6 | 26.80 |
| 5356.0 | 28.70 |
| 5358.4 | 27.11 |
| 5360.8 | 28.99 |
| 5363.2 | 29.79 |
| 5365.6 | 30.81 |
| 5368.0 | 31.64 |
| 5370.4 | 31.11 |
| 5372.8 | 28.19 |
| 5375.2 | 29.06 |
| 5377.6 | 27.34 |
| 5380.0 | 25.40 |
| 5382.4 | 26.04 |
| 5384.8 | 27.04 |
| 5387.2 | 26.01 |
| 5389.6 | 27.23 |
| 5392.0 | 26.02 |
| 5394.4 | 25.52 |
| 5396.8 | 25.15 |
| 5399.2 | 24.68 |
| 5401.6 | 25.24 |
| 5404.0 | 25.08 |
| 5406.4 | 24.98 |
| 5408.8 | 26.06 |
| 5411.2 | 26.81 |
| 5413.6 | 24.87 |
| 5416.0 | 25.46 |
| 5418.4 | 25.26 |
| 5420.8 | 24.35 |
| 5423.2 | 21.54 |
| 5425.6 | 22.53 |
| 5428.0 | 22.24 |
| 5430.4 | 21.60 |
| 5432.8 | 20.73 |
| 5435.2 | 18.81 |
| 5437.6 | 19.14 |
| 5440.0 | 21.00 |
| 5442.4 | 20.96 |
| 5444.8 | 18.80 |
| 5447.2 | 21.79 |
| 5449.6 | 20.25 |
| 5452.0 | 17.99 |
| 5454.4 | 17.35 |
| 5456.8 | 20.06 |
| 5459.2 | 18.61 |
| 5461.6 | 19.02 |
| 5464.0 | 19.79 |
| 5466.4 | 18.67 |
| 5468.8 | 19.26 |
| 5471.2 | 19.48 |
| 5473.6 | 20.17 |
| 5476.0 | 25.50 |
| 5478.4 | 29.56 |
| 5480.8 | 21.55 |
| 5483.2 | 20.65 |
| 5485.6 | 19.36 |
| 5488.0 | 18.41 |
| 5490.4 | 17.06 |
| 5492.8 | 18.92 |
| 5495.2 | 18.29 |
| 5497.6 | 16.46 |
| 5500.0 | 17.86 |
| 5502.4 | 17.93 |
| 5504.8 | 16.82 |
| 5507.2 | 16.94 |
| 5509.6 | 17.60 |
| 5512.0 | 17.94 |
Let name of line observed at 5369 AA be H-beta 4861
